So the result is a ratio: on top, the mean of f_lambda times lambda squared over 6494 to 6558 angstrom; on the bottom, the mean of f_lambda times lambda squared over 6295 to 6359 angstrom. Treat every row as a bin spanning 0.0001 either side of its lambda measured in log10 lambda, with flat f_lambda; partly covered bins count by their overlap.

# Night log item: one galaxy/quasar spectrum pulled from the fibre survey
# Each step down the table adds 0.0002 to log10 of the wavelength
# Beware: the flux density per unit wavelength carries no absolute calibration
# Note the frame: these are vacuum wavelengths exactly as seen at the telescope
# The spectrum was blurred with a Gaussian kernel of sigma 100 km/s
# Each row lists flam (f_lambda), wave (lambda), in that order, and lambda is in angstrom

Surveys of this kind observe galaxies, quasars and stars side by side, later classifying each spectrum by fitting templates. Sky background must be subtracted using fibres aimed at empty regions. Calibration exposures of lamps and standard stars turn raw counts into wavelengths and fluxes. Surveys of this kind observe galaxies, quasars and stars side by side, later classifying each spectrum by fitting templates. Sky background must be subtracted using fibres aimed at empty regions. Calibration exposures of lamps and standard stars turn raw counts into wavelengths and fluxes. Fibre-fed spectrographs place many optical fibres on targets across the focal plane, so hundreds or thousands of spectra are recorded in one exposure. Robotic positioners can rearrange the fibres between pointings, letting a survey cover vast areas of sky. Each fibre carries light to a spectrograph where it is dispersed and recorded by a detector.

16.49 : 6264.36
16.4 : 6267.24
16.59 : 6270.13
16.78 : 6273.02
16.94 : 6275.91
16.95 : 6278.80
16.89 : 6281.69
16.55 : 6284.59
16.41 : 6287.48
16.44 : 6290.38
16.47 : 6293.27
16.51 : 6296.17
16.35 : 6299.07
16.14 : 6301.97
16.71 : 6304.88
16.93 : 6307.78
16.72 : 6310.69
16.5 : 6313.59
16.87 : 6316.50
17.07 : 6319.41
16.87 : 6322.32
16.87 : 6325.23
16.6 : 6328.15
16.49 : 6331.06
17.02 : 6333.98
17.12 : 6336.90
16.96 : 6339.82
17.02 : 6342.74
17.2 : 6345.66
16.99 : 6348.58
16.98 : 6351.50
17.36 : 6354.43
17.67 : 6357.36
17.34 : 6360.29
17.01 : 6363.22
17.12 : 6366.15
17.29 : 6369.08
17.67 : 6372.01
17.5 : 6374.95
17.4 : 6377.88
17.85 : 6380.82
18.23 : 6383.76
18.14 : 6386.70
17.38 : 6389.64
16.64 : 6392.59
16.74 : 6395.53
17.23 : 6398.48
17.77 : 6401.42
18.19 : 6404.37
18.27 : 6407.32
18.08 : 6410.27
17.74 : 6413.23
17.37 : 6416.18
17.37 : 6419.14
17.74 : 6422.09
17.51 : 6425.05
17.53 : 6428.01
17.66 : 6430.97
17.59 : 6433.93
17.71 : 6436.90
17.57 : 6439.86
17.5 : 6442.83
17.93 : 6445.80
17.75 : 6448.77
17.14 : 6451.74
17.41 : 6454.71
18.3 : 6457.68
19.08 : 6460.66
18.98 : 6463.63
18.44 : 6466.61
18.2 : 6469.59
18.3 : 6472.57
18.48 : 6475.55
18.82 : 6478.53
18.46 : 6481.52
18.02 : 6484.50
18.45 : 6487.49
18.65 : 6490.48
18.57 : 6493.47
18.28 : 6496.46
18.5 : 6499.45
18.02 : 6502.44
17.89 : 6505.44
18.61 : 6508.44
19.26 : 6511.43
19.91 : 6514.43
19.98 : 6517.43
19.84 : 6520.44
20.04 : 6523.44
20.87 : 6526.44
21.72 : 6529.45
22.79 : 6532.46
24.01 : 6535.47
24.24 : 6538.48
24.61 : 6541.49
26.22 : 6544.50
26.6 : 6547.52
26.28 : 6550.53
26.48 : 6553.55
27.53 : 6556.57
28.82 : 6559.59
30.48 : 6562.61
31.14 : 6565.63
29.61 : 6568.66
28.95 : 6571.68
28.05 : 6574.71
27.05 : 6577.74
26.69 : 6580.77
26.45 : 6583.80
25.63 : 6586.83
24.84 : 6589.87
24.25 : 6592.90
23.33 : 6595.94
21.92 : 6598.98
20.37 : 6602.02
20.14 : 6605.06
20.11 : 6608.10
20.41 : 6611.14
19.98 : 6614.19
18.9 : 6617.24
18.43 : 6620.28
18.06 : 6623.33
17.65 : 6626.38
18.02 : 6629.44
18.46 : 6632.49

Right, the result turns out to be 1.38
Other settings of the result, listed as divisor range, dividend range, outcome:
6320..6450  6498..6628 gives 1.40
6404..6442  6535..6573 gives 1.61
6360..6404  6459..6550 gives 1.20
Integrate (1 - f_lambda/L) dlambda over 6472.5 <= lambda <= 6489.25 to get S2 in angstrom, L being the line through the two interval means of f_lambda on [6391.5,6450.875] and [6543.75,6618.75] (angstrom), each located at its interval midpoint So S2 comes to 1.6 angstrom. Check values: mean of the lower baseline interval 17.6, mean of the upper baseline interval 25.2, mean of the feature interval 18.4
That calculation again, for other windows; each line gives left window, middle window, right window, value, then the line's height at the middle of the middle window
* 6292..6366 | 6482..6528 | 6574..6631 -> 2.8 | 20.2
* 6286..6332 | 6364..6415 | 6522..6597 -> 5.2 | 19.6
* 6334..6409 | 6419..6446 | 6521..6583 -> 3.6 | 20.3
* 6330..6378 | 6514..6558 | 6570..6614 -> -2.0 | 22.4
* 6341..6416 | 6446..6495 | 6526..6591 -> 8.3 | 22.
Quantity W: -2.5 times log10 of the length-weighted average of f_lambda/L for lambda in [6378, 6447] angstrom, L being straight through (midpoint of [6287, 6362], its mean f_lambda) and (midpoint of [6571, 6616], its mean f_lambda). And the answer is 0.09 mag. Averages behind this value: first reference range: 16.8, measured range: 17.6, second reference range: 23.7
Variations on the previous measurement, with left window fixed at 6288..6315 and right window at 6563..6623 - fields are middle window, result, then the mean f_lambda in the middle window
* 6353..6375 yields 0.05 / 17.4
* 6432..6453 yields 0.15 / 17.6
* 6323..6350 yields 0.03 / 16.9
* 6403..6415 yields 0.07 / 18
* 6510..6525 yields 0.12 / 19.8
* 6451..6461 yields 0.15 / 17.9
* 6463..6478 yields 0.13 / 18.5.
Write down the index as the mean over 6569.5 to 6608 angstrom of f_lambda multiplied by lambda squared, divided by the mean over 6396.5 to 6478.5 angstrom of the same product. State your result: 1.4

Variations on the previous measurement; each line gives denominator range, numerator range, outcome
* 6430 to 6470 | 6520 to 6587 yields 1.49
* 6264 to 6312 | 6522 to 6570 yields 1.68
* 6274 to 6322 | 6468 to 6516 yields 1.18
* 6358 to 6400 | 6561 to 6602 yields 1.62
